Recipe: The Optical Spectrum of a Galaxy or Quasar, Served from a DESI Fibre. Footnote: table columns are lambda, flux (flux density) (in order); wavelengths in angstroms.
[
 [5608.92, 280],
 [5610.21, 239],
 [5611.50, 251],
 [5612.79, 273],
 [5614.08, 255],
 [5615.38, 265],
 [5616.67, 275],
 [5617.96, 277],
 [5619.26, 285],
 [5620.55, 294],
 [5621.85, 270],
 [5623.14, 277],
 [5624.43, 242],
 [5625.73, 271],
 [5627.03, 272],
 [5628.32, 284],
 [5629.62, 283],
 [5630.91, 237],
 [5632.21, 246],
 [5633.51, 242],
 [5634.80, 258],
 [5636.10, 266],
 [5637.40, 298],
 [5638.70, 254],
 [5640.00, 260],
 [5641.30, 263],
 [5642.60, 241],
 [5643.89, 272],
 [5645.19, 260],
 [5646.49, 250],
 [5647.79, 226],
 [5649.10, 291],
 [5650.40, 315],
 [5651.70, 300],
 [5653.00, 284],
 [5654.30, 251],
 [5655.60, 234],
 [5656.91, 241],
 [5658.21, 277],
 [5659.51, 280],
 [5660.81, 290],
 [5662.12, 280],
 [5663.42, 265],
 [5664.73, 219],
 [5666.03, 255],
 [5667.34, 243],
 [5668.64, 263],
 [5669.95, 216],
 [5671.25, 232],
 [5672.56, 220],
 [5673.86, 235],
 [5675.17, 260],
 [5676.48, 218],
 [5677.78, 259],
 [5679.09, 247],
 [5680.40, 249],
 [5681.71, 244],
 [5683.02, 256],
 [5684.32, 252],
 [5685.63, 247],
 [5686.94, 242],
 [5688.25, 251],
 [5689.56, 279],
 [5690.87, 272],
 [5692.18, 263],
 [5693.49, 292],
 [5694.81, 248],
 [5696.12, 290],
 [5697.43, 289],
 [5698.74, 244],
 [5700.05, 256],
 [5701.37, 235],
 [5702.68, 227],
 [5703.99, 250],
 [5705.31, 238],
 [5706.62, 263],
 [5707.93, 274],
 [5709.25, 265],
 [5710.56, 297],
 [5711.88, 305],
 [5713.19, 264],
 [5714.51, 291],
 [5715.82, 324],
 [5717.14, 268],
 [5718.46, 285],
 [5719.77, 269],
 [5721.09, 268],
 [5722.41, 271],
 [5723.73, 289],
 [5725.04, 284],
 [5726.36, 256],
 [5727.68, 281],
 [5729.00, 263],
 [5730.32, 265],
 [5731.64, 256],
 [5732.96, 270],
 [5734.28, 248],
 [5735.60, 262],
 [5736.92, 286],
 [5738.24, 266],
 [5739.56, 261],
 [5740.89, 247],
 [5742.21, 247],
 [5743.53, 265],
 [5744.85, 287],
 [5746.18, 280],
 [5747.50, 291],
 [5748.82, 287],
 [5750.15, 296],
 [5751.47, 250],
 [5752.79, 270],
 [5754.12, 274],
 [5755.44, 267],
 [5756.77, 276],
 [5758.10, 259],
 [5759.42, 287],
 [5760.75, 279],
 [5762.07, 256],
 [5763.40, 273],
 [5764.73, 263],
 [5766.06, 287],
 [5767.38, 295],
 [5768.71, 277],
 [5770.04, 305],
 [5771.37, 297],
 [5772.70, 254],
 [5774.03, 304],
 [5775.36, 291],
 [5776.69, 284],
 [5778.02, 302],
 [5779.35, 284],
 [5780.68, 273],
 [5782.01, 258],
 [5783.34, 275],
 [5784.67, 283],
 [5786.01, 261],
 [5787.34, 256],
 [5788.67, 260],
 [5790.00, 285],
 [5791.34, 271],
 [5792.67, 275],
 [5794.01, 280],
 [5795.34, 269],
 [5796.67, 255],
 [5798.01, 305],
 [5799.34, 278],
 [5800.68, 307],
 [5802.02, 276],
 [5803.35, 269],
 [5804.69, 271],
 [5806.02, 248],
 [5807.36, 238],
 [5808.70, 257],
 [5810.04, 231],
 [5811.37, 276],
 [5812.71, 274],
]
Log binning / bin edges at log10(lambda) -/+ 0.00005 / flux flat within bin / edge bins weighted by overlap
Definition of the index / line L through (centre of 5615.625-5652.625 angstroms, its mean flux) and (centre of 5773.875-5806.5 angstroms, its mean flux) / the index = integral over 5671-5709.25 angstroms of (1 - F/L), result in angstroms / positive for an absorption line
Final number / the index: 2.5 angstroms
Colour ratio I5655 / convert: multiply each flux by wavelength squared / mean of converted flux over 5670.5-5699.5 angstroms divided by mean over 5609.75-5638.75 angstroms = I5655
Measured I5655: 0.97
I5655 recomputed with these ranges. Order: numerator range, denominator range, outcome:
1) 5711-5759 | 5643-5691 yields 1.09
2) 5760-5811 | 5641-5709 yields 1.11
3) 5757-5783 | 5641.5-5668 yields 1.11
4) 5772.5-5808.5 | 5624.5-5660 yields 1.09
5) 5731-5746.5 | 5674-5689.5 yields 1.08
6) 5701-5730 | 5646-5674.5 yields 1.08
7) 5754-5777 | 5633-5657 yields 1.10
